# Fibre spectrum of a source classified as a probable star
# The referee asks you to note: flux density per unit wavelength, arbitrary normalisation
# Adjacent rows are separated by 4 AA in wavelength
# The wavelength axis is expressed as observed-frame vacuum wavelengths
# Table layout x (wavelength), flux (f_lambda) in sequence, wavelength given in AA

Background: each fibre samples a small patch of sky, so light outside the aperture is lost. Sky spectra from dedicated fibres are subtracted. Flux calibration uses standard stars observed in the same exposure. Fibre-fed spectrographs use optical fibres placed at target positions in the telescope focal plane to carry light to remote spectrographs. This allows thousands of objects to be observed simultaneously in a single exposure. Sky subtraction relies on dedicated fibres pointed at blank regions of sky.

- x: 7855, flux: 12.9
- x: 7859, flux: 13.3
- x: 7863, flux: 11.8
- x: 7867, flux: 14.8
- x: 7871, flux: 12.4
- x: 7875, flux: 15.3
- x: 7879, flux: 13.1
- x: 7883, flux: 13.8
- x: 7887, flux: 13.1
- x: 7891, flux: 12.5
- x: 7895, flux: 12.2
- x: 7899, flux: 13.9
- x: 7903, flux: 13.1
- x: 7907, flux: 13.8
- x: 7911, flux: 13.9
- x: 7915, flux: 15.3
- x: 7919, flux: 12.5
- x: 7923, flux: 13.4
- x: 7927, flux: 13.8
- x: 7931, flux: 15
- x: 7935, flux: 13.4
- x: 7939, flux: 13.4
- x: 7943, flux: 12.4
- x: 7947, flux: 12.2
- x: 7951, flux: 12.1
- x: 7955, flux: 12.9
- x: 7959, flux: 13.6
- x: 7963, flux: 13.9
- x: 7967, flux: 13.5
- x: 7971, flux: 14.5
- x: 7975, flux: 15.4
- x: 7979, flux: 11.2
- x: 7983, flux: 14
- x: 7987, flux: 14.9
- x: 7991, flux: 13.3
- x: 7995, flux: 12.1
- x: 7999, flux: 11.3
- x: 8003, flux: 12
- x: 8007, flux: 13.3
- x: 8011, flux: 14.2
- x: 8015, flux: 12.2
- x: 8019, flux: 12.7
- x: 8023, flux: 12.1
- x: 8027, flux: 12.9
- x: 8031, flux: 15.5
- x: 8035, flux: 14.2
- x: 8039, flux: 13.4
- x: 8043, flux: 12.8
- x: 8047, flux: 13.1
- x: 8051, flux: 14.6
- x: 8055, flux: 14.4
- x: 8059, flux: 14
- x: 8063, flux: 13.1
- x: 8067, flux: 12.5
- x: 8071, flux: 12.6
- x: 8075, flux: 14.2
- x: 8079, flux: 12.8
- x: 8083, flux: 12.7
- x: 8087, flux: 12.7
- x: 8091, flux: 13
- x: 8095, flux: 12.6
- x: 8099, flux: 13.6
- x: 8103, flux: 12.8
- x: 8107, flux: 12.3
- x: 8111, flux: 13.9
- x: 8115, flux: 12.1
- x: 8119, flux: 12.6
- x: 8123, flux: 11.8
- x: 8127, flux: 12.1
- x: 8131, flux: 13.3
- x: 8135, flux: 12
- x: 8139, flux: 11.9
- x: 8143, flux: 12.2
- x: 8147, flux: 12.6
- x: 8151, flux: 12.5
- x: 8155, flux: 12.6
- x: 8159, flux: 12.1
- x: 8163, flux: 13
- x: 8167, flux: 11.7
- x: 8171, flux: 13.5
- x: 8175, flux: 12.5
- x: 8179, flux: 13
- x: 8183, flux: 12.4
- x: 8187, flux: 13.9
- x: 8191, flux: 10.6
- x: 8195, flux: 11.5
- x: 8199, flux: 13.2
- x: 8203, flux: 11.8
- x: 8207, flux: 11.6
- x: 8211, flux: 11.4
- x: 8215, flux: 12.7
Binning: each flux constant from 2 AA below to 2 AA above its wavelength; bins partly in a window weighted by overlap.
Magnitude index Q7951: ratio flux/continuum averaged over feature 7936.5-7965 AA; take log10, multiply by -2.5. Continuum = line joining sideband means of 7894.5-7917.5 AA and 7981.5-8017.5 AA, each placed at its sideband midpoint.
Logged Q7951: 0.04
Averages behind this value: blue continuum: 13.8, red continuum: 13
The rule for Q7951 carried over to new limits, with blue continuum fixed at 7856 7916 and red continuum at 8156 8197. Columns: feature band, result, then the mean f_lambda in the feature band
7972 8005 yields 0.00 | 13.1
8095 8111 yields -0.03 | 13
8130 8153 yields 0.01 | 12.4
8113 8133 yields 0.02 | 12.4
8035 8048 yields -0.03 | 13.3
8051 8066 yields -0.08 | 13.8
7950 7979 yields -0.03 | 13.6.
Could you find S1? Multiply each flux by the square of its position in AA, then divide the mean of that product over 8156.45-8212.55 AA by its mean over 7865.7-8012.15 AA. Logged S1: 1.0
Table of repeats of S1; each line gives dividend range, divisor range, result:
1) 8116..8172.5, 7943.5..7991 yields 0.97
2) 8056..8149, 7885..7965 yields 1.00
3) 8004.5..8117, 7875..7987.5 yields 1.01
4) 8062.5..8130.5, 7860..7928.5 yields 1.00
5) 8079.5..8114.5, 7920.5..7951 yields 1.01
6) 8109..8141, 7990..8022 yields 1.02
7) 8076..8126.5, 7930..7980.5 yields 0.99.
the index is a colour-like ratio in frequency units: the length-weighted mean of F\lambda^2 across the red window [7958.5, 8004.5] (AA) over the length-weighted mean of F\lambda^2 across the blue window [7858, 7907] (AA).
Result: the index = 1.03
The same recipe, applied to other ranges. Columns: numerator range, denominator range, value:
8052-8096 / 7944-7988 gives 1.01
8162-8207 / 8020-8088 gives 0.96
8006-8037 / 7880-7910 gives 1.05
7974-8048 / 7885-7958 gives 1.01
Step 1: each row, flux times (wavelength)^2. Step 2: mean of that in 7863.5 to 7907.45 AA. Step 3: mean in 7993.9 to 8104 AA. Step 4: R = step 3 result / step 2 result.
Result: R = 1.02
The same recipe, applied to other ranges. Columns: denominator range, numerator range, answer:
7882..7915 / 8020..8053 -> 1.05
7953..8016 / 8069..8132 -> 0.99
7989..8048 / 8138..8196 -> 0.99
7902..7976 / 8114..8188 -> 0.97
